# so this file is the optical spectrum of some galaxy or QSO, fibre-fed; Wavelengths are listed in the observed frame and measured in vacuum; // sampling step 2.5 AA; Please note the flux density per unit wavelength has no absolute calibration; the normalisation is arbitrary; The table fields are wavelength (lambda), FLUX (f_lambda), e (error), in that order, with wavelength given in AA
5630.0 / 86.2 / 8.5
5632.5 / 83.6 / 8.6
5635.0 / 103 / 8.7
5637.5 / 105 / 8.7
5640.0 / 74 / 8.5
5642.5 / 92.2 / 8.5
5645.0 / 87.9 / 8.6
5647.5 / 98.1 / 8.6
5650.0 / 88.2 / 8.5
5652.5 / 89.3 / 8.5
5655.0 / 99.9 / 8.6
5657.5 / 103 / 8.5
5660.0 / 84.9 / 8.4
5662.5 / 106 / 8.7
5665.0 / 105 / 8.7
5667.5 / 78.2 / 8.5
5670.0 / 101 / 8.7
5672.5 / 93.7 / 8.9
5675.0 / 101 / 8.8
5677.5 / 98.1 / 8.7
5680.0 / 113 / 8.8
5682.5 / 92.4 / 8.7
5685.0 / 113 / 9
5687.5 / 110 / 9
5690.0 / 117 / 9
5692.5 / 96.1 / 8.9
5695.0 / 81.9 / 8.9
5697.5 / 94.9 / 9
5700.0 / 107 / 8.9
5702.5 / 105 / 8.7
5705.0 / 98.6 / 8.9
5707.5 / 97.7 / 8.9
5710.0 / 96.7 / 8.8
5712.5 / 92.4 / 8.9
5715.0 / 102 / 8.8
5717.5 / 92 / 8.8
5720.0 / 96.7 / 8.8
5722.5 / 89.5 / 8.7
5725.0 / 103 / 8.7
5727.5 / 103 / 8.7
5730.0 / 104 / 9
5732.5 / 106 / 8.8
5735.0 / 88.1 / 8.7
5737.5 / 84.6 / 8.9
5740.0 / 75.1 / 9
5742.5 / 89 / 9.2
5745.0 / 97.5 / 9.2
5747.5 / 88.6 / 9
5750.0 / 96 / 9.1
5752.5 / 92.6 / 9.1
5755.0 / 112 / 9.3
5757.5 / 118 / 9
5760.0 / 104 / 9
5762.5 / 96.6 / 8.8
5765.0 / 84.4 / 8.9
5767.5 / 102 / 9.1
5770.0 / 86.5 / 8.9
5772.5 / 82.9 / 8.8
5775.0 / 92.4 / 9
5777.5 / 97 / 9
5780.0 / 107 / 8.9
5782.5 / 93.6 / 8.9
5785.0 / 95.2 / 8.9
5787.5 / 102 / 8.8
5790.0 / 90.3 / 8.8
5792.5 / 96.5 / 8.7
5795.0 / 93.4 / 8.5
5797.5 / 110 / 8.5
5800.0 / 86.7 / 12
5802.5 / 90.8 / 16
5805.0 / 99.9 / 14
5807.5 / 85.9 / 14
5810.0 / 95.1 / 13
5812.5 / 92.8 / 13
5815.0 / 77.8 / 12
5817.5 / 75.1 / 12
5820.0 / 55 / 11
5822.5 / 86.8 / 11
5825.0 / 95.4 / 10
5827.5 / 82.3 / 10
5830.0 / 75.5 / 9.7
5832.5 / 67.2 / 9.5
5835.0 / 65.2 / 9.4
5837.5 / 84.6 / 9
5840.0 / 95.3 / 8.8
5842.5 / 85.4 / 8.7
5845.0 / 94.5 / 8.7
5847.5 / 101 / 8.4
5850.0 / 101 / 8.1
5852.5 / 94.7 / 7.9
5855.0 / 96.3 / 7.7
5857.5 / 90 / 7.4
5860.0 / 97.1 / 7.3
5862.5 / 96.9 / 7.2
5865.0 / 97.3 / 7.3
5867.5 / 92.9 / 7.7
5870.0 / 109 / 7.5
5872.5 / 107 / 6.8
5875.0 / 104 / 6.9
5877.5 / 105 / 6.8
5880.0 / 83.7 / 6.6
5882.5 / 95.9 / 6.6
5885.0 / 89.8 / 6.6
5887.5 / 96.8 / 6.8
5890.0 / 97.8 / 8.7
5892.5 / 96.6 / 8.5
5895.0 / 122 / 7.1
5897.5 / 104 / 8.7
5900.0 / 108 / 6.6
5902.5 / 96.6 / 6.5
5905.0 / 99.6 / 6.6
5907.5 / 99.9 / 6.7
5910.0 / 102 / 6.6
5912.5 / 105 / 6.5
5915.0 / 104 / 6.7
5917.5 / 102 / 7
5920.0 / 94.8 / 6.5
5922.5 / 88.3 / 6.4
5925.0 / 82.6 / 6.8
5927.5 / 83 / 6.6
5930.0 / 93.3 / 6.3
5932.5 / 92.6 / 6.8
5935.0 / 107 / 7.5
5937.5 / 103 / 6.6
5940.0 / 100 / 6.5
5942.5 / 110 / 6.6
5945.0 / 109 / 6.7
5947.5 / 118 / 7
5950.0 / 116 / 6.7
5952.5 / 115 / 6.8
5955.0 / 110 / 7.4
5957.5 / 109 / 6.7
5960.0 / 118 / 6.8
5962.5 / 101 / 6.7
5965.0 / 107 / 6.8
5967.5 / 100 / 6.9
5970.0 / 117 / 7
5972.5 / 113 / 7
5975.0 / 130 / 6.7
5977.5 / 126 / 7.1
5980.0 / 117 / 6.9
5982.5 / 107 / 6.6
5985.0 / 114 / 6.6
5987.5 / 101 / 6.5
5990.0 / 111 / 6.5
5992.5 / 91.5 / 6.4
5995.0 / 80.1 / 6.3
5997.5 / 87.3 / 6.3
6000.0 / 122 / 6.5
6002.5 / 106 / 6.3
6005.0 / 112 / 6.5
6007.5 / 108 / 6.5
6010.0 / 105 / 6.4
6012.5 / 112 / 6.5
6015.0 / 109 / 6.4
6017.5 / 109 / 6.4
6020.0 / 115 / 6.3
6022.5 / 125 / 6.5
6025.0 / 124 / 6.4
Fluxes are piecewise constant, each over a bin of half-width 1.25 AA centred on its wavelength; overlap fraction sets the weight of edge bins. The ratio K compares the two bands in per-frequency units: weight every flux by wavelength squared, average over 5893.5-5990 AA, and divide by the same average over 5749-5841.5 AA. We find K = 1.2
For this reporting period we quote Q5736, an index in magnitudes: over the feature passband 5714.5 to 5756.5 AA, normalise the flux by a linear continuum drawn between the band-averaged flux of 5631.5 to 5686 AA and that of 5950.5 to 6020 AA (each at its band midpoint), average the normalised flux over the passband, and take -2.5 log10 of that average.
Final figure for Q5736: 0.04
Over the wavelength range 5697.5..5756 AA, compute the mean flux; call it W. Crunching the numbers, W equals 96.3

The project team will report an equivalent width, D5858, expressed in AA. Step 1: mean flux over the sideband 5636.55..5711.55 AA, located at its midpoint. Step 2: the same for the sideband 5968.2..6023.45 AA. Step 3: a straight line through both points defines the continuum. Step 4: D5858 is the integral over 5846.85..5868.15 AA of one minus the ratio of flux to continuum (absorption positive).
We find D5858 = 1.7 AA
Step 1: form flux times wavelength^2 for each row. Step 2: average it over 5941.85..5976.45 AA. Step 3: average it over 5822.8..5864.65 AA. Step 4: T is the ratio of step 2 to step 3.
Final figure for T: 1.31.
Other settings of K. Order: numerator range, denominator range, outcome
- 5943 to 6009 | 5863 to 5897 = 1.13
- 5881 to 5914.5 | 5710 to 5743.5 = 1.14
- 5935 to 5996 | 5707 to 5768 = 1.23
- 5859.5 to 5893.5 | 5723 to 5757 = 1.07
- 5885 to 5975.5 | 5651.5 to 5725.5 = 1.14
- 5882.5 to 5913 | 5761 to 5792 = 1.12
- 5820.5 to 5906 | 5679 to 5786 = 1.01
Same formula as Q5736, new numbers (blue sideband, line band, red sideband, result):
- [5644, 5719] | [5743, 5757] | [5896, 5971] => 0.02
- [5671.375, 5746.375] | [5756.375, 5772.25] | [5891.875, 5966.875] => 0.02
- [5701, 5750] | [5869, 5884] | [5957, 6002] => 0.03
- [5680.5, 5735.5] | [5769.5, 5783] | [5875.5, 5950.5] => 0.07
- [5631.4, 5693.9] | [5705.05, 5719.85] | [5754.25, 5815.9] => 0.00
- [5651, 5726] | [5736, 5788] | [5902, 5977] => 0.06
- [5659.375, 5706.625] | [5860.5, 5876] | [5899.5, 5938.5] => -0.03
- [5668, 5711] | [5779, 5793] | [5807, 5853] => -0.09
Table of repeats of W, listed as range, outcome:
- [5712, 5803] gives 95.8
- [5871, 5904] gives 101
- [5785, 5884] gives 91.2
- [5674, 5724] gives 99.8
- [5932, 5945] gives 104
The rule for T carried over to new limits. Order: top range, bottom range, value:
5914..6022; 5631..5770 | 1.20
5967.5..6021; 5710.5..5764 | 1.23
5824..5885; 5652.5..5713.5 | 0.99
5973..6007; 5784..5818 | 1.25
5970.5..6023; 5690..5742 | 1.25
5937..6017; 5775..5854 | 1.29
